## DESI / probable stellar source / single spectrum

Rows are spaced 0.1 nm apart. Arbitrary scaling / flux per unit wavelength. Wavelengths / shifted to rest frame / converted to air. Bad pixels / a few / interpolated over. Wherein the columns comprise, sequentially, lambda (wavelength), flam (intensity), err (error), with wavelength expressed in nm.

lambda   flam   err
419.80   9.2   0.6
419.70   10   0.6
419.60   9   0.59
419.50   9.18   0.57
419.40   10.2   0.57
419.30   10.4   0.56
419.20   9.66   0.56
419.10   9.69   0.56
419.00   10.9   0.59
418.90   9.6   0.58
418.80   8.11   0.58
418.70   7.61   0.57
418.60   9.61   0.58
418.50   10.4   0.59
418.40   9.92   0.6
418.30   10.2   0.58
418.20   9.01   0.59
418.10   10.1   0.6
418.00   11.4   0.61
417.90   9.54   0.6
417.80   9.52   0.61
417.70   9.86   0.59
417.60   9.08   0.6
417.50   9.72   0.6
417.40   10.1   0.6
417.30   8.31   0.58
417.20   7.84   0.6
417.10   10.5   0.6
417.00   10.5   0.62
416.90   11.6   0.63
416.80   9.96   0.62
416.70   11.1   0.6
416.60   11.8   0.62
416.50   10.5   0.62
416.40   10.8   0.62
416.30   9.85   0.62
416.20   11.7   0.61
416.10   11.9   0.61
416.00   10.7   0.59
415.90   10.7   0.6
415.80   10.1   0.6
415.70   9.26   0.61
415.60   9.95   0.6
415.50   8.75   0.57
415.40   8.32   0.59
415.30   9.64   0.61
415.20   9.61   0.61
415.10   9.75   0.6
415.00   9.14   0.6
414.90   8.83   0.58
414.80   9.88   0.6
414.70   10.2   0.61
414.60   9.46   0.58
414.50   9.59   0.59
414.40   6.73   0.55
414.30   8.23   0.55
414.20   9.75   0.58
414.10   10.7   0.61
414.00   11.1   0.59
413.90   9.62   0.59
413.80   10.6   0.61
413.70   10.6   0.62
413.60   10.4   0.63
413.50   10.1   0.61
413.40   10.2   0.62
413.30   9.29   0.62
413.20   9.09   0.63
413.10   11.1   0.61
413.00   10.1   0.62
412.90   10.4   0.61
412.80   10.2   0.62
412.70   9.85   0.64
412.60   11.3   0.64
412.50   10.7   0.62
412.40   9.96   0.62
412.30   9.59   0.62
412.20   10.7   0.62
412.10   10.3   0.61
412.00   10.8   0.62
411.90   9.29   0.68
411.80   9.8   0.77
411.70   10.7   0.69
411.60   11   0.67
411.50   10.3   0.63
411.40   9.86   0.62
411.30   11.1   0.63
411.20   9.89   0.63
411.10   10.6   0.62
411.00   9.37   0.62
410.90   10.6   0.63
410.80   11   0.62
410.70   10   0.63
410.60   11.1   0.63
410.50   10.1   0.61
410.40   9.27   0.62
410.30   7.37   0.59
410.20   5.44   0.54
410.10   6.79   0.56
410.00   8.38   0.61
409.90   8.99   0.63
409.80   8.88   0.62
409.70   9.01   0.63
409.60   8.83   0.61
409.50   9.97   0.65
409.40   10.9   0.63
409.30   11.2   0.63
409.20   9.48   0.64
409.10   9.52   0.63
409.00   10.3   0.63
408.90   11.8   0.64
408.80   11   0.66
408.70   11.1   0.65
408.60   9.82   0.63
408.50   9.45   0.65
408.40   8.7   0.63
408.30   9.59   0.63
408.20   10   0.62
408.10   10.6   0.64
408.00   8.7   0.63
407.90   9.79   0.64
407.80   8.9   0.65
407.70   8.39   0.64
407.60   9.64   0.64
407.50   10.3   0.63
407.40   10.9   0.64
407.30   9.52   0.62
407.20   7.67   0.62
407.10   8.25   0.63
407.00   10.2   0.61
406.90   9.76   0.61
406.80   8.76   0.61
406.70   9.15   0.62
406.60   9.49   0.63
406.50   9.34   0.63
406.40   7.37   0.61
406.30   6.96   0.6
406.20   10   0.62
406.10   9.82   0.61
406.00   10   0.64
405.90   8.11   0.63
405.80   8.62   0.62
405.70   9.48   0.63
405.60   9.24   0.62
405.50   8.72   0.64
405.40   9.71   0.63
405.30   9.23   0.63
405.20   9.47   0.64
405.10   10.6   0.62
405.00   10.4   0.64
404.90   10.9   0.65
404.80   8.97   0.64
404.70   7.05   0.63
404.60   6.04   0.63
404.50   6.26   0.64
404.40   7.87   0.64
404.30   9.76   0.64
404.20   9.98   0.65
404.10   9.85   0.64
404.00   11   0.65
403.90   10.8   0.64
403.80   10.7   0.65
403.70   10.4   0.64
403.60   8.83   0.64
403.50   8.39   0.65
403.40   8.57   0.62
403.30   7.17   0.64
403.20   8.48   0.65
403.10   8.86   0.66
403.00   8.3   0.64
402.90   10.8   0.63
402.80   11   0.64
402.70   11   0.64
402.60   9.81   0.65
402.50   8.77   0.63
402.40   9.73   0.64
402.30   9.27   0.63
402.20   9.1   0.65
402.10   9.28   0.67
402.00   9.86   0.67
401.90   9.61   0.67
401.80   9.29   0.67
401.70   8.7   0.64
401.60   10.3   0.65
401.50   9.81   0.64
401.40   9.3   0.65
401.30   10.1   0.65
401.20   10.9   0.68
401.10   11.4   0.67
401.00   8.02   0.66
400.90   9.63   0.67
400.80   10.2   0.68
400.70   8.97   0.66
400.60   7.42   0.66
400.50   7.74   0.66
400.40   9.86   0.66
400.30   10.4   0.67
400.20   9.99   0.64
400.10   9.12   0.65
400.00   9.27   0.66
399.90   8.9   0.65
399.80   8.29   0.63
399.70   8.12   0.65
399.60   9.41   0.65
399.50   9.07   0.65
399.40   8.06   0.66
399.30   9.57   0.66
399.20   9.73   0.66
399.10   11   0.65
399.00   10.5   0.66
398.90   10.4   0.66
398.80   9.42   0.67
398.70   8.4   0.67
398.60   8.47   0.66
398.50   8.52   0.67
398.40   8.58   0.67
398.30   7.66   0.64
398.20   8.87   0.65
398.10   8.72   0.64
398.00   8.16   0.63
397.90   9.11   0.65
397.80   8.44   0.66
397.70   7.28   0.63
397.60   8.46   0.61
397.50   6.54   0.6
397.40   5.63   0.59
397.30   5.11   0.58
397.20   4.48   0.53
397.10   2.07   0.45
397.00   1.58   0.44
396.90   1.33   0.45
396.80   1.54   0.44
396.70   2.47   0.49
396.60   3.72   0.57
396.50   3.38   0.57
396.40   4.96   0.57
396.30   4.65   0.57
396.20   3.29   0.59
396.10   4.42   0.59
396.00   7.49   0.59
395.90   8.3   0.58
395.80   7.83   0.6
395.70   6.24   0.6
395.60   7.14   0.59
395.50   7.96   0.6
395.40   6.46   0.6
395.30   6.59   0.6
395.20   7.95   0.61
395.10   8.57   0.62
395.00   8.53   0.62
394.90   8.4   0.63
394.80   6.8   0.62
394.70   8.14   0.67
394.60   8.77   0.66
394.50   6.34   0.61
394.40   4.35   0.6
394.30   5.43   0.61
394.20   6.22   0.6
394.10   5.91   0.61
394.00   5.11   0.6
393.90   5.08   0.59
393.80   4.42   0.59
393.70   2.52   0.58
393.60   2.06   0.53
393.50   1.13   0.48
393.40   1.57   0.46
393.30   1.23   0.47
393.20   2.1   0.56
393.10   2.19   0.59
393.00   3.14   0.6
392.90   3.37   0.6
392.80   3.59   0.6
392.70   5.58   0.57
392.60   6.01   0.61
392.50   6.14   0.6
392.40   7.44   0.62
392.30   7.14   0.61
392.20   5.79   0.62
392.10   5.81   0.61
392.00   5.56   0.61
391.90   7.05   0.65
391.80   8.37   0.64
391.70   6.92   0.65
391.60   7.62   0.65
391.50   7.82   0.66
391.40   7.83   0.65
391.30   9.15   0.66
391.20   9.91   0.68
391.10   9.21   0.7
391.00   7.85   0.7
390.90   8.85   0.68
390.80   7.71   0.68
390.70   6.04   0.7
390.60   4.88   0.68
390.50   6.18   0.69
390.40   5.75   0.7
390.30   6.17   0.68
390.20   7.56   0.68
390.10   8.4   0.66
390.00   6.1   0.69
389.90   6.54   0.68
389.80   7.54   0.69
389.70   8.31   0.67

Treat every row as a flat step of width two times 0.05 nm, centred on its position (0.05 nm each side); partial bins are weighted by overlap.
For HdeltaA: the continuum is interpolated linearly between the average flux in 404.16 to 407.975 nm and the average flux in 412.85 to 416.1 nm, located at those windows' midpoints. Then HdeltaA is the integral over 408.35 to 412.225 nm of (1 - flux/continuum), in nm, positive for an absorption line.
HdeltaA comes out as -0.158 nm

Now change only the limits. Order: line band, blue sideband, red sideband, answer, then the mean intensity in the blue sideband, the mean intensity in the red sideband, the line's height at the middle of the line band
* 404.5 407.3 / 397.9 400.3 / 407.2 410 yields 0.175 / 9.08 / 9.76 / 9.57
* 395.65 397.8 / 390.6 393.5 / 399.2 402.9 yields 0.800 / 6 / 9.45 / 7.79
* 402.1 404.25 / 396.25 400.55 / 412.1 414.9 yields -0.358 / 7.37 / 9.96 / 8.19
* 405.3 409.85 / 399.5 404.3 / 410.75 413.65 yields 0.193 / 9.46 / 10.3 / 9.9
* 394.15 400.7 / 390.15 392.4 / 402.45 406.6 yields 0.752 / 7.24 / 9.19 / 8.14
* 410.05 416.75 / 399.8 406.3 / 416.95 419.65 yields -0.291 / 9.33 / 9.63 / 9.53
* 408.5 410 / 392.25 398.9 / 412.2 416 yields -0.209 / 5.77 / 9.83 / 8.77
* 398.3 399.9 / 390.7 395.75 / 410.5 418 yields -0.423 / 6.1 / 10.1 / 7.21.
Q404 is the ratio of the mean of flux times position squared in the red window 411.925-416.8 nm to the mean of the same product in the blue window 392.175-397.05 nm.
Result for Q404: 2.2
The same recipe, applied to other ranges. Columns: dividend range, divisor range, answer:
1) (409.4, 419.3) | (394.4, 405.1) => 1.29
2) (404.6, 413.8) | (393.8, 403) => 1.30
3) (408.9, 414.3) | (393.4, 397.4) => 2.04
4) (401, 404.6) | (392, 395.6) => 1.83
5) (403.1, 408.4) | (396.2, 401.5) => 1.23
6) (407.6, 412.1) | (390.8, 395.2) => 1.77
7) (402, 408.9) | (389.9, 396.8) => 1.67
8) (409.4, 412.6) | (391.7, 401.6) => 1.52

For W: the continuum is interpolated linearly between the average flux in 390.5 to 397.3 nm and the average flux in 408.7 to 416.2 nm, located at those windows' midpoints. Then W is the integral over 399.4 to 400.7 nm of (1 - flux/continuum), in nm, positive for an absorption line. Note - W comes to -0.350 nm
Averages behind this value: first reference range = 5.63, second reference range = 9.87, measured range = 8.93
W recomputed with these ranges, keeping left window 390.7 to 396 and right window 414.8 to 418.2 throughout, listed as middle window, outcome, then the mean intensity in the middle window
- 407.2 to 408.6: -0.15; 9.52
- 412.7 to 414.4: -0.09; 9.99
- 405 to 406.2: -0.18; 9.43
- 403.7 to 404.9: -0.16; 9.08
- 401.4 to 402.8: -0.37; 9.62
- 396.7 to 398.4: 0.25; 5.91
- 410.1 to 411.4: -0.07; 9.55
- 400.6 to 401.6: -0.30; 9.72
